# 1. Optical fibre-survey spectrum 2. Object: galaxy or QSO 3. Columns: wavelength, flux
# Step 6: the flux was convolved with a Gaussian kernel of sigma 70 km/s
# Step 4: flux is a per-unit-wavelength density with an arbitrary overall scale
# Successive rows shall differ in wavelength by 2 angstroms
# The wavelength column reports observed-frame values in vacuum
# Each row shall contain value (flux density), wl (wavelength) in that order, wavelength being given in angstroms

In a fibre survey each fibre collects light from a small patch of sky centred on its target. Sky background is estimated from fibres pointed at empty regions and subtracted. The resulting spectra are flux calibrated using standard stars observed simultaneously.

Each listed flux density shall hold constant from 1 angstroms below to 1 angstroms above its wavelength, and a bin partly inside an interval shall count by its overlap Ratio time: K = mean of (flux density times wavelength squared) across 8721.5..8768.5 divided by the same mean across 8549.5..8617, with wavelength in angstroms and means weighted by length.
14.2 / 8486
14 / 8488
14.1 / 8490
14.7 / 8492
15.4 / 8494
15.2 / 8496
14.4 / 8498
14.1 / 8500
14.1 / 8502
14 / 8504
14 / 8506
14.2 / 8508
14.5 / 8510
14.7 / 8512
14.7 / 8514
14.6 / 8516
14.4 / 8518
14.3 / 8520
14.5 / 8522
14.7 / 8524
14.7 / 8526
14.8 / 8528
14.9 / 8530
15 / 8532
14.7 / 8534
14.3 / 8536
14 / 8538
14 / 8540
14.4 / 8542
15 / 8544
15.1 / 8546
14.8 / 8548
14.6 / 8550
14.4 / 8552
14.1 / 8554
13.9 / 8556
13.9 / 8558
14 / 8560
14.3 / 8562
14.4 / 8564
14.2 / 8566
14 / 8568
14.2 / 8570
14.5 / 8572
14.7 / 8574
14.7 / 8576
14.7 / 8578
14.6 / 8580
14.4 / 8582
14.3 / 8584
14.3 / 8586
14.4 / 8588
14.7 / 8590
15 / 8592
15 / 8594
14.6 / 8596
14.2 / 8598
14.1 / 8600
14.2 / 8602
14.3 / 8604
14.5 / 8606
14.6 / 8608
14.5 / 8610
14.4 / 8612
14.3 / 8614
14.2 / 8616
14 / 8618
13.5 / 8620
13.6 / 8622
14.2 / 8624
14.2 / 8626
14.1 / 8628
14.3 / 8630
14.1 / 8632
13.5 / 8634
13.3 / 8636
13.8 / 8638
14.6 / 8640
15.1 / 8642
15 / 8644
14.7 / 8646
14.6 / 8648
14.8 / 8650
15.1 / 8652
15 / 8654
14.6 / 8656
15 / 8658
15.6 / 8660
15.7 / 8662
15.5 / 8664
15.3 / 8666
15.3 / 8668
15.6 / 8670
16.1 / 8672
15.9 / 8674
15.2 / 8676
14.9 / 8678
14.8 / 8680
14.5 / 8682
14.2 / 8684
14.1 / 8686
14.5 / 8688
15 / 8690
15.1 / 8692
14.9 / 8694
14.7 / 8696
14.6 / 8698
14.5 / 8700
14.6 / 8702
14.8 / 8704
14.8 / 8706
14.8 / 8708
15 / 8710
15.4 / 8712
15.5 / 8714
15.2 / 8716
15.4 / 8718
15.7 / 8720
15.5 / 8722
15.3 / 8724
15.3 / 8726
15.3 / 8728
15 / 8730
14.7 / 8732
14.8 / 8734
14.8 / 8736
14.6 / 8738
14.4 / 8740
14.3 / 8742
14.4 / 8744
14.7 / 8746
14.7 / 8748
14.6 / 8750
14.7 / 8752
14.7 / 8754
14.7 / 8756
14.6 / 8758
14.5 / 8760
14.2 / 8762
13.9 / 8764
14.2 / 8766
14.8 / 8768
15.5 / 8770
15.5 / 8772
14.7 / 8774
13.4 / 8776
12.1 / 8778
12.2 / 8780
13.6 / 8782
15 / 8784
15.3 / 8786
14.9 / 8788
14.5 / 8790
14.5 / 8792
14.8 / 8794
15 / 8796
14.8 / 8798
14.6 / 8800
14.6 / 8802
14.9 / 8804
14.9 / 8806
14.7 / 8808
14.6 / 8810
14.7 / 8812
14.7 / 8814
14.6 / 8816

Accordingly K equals 1.06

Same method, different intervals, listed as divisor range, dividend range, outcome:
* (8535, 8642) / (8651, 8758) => 1.07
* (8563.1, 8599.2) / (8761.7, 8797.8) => 1.04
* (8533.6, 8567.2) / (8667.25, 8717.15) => 1.08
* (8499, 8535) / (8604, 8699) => 1.04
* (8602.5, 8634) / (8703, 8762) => 1.08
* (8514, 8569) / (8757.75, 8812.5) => 1.06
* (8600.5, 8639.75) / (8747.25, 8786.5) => 1.05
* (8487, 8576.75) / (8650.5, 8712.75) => 1.07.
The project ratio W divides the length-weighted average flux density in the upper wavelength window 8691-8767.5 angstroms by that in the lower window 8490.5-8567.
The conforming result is 1.02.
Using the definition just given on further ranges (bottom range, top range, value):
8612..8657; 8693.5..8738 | 1.05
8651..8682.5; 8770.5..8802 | 0.94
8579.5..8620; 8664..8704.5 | 1.04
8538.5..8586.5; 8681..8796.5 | 1.02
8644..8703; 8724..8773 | 0.98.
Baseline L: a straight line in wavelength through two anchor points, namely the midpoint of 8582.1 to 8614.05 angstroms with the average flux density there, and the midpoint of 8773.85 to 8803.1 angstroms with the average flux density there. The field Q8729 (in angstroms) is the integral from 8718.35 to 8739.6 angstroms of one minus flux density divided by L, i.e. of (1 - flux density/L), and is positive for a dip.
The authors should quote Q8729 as -1.1 angstroms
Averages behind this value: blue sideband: 14.5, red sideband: 14.3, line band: 15.1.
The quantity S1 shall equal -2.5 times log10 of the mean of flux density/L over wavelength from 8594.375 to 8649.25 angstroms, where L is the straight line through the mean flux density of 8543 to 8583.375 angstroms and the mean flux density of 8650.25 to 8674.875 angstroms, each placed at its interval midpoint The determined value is 0.05 mag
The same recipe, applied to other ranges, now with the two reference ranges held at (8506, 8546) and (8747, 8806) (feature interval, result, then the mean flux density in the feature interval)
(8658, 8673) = -0.075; 15.5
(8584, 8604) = 0.004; 14.5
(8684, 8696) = -0.013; 14.7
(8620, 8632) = 0.037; 14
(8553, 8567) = 0.032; 14.1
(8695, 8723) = -0.040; 15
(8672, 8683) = -0.048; 15.2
